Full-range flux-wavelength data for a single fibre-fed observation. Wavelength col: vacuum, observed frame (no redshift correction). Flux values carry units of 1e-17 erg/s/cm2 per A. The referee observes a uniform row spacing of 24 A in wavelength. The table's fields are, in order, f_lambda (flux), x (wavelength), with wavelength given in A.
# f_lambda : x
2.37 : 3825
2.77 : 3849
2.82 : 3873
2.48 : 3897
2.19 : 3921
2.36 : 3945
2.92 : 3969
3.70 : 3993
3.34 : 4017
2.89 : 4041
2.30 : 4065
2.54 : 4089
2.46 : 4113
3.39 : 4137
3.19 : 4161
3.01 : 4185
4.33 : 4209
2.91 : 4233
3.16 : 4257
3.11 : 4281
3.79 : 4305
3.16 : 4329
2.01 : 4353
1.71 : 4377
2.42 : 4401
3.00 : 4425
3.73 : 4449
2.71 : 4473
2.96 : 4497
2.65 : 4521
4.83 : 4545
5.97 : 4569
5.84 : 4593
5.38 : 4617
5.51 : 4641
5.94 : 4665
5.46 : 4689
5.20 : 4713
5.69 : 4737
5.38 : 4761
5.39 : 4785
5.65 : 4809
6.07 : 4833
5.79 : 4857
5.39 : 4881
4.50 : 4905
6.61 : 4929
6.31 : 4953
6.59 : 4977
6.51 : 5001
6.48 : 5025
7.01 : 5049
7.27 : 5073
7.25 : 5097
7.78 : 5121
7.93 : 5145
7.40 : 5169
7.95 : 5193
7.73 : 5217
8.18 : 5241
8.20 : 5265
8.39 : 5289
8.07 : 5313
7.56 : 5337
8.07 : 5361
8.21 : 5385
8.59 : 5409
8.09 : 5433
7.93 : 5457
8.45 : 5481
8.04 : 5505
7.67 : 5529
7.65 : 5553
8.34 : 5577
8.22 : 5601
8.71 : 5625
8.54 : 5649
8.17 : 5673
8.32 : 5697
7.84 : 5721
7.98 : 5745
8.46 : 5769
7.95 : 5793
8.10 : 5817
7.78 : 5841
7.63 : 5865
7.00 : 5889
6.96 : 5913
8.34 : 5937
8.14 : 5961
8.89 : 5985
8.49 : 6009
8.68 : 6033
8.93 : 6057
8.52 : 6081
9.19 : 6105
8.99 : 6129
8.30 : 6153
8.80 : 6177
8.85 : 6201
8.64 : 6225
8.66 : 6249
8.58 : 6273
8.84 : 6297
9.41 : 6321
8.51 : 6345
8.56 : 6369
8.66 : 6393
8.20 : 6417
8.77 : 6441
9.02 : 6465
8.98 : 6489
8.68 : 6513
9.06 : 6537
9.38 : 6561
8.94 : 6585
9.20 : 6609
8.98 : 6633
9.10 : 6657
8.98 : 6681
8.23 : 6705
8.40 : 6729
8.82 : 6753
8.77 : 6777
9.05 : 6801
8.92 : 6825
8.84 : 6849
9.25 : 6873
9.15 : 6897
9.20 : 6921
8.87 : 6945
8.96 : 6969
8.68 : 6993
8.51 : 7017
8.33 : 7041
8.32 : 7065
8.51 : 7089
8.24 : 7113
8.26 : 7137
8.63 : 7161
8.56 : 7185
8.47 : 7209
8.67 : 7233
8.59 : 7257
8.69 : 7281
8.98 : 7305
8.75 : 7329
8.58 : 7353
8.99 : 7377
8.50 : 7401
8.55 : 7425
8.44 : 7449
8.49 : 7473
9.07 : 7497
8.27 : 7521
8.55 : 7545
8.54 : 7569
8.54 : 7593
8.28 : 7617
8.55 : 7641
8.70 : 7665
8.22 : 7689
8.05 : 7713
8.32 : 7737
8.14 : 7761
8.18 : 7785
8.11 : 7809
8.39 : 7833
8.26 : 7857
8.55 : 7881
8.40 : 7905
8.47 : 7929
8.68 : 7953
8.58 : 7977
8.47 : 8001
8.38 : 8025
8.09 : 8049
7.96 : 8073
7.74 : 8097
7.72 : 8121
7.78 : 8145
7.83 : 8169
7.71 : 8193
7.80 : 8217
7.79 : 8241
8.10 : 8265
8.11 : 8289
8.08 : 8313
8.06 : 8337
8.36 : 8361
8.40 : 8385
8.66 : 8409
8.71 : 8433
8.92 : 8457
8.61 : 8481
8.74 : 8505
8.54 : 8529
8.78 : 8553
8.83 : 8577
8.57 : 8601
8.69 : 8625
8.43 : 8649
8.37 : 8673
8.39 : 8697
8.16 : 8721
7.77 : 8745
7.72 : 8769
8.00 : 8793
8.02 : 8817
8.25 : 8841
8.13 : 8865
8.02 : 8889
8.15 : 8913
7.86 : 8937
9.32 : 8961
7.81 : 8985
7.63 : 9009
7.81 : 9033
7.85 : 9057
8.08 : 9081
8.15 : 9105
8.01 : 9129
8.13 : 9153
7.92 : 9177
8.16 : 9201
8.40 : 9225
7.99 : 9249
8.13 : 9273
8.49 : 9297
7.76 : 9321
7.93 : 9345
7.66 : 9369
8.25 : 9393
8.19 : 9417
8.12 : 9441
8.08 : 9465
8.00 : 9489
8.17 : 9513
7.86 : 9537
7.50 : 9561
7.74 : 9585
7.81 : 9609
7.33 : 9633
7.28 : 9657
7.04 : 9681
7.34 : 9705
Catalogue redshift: 0.139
